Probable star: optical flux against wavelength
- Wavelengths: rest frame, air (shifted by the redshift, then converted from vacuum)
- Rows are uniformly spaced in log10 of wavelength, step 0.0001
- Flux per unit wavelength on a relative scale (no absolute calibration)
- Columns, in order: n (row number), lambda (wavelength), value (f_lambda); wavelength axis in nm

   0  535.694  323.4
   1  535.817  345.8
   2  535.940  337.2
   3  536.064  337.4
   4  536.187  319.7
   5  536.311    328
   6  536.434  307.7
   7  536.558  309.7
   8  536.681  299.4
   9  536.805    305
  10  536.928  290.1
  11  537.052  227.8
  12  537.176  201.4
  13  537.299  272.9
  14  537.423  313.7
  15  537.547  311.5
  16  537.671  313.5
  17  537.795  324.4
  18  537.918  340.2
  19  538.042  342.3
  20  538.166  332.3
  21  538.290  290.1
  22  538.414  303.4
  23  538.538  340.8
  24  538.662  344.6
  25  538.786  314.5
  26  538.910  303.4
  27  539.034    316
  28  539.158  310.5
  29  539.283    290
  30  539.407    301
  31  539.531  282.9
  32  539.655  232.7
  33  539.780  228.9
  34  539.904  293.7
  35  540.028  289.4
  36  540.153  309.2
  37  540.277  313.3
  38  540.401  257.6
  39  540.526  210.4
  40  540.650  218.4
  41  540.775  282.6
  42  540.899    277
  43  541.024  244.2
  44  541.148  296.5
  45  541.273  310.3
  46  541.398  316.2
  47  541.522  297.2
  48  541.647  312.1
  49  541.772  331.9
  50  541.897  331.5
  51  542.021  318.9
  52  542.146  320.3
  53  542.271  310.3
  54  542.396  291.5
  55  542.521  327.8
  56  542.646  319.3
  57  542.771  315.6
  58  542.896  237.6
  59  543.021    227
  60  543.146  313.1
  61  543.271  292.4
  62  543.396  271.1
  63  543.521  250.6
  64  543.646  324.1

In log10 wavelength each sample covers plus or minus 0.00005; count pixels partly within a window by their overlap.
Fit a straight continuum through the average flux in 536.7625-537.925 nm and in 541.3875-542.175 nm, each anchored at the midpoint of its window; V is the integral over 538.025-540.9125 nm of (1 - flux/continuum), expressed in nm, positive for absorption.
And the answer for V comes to 0.11 nm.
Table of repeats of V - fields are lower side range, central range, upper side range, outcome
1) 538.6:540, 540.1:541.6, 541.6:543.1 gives 0.102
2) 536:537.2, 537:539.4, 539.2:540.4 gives -0.140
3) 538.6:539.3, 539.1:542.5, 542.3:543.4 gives 0.155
